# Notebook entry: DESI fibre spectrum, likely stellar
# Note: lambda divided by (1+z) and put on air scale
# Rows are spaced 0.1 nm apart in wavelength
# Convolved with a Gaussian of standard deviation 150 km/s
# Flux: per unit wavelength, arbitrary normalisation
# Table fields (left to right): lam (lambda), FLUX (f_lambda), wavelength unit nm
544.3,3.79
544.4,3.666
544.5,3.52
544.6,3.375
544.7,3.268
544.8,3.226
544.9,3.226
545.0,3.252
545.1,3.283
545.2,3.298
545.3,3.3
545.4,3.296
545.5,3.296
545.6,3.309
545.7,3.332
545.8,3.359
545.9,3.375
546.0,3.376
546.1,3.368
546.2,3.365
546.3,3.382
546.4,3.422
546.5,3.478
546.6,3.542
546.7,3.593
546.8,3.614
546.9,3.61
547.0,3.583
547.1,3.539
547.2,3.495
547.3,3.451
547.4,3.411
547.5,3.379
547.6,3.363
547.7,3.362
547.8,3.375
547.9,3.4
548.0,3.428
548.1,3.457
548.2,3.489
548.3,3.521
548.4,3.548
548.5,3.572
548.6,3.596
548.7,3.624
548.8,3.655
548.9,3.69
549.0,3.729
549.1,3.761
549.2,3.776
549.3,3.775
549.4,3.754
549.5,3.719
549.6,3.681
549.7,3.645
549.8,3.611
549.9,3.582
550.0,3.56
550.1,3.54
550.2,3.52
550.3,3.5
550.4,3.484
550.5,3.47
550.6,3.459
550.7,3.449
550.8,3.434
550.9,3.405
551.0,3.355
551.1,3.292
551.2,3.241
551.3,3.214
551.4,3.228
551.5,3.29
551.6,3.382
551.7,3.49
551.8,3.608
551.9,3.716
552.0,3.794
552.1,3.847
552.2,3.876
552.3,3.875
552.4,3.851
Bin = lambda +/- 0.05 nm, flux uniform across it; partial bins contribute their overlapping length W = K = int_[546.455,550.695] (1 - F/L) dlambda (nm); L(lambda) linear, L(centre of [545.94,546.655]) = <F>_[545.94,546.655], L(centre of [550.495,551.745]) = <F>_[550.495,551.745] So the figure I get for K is -0.206 nm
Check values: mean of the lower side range 3.42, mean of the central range 3.55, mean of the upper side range 3.36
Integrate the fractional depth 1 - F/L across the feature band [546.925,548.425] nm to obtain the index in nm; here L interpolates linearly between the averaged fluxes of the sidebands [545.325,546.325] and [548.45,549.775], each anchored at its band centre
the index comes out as 0.04 nm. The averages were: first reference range 3.34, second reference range 3.69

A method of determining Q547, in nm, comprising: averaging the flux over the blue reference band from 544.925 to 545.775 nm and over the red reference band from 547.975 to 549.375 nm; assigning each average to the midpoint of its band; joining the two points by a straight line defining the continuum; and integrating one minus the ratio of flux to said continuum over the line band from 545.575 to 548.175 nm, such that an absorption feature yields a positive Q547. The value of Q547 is 0.004 nm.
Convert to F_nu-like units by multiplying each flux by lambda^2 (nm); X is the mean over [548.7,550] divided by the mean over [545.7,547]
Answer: 1.08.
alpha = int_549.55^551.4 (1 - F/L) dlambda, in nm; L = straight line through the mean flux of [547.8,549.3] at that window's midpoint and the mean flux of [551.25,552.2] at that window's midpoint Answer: 0.046 nm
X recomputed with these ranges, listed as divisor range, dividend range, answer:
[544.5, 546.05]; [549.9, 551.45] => 1.05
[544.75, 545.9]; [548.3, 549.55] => 1.13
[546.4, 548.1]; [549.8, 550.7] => 1.02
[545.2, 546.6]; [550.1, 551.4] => 1.03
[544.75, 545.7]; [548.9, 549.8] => 1.15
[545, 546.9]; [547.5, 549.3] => 1.06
